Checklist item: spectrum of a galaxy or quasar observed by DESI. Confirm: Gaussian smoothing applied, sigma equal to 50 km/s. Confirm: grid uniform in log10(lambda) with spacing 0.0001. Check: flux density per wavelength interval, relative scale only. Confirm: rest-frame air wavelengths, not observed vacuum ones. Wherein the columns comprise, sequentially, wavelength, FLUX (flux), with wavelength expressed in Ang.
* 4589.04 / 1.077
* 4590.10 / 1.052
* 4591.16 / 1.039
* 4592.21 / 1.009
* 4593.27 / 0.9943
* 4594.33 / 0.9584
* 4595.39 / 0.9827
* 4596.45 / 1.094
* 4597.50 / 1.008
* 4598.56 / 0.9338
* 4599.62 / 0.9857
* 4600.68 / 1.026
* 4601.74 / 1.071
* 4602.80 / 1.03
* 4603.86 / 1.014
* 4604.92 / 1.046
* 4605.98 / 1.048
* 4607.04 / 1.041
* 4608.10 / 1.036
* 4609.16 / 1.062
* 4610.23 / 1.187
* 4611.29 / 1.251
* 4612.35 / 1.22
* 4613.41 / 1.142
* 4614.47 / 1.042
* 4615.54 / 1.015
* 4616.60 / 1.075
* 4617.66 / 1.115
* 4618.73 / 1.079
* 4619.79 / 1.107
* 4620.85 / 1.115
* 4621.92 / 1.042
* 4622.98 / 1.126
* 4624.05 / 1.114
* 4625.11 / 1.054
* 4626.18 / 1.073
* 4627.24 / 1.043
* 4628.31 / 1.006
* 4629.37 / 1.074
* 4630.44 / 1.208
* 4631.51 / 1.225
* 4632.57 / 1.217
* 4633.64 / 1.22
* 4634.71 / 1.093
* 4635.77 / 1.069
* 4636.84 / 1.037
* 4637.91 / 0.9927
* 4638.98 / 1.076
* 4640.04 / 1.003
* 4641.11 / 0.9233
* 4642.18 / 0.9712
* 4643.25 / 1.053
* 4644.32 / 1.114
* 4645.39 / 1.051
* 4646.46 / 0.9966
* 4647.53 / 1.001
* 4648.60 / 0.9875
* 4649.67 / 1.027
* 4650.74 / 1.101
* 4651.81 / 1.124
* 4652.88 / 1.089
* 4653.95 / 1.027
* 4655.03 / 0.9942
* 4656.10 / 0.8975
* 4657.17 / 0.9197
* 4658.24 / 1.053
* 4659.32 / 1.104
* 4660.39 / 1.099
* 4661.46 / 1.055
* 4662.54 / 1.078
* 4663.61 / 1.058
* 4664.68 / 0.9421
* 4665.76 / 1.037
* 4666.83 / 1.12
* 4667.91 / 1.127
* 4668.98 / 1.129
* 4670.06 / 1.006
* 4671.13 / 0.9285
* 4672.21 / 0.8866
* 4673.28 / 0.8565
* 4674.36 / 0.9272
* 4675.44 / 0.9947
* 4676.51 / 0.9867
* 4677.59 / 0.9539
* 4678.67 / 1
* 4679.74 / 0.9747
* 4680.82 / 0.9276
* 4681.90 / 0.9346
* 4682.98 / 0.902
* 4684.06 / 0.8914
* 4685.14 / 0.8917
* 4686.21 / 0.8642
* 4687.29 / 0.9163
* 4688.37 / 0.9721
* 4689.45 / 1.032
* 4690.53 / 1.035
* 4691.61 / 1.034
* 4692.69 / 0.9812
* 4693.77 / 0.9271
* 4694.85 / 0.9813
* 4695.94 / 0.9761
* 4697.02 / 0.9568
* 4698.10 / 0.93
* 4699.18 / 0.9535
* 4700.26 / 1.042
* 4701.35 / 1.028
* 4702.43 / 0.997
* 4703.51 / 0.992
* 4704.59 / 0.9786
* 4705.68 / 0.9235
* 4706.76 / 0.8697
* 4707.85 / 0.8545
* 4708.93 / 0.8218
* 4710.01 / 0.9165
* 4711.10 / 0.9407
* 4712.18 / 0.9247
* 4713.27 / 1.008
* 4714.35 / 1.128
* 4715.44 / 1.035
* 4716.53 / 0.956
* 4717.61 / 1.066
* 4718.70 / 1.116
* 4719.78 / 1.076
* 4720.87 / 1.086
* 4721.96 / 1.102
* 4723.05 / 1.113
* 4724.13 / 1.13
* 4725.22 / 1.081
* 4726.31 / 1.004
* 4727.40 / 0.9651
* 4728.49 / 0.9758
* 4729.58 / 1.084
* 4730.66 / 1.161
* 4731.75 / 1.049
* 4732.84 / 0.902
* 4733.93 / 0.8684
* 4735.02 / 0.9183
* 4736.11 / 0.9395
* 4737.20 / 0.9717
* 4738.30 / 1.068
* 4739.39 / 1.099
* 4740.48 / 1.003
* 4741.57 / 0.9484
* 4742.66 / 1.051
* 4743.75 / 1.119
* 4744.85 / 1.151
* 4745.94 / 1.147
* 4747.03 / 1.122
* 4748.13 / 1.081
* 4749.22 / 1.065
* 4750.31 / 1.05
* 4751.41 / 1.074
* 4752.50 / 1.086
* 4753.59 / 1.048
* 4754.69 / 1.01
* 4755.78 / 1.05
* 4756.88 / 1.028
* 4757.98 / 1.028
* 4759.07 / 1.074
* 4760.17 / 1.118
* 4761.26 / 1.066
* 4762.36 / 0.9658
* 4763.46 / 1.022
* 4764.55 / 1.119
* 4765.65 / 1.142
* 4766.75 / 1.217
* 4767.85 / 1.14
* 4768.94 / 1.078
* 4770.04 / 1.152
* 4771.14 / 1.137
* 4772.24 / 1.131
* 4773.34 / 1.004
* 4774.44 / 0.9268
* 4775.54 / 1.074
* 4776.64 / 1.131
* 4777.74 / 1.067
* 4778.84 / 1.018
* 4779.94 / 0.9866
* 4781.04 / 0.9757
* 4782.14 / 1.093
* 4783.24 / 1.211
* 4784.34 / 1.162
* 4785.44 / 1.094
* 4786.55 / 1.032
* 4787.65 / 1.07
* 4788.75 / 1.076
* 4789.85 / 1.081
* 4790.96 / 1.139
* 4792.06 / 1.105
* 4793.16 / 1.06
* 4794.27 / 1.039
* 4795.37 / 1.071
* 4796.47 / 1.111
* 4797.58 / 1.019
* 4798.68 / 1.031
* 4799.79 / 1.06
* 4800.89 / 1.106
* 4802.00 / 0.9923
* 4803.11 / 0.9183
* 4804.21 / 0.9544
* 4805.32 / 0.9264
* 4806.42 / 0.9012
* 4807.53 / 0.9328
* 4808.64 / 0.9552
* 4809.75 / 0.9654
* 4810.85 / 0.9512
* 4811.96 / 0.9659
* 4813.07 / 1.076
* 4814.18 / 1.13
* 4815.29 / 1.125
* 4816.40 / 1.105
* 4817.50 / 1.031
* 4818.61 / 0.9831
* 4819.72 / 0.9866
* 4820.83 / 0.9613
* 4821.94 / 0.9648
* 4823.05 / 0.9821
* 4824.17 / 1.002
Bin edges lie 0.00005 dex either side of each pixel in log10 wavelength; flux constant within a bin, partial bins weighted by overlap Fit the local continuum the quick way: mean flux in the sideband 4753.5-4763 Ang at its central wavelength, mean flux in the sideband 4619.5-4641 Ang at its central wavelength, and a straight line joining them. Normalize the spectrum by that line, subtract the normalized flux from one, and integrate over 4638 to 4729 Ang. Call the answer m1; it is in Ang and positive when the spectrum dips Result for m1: 6.10 Ang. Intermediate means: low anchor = 1.09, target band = 0.999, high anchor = 1.04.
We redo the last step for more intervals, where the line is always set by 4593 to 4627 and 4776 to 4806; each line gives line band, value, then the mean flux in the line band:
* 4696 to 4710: 1.52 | 0.946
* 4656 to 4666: 0.32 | 1.03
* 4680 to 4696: 1.67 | 0.95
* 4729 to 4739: 0.58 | 0.997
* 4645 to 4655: 0.20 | 1.04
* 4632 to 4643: 0.04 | 1.06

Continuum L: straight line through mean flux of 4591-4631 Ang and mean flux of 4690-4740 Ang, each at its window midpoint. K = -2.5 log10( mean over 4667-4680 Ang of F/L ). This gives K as 0.04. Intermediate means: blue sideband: 1.07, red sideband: 0.999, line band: 0.985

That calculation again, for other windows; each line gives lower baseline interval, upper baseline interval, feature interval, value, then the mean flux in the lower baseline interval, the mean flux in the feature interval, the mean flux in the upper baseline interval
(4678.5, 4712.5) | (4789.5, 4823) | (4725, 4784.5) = -0.07 mag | 0.949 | 1.06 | 1.02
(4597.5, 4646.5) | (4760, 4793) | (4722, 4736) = 0.06 mag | 1.07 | 1.02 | 1.08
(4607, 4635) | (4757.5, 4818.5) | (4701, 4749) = 0.06 mag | 1.11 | 1.02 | 1.06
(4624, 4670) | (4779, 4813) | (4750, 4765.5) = -0.02 mag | 1.06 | 1.05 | 1.03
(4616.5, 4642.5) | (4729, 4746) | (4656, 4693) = 0.08 mag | 1.08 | 0.987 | 1.03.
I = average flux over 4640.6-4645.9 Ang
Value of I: 1.02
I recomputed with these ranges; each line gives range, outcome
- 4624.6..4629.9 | 1.05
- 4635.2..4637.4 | 1.05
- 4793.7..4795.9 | 1.05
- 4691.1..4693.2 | 1.01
